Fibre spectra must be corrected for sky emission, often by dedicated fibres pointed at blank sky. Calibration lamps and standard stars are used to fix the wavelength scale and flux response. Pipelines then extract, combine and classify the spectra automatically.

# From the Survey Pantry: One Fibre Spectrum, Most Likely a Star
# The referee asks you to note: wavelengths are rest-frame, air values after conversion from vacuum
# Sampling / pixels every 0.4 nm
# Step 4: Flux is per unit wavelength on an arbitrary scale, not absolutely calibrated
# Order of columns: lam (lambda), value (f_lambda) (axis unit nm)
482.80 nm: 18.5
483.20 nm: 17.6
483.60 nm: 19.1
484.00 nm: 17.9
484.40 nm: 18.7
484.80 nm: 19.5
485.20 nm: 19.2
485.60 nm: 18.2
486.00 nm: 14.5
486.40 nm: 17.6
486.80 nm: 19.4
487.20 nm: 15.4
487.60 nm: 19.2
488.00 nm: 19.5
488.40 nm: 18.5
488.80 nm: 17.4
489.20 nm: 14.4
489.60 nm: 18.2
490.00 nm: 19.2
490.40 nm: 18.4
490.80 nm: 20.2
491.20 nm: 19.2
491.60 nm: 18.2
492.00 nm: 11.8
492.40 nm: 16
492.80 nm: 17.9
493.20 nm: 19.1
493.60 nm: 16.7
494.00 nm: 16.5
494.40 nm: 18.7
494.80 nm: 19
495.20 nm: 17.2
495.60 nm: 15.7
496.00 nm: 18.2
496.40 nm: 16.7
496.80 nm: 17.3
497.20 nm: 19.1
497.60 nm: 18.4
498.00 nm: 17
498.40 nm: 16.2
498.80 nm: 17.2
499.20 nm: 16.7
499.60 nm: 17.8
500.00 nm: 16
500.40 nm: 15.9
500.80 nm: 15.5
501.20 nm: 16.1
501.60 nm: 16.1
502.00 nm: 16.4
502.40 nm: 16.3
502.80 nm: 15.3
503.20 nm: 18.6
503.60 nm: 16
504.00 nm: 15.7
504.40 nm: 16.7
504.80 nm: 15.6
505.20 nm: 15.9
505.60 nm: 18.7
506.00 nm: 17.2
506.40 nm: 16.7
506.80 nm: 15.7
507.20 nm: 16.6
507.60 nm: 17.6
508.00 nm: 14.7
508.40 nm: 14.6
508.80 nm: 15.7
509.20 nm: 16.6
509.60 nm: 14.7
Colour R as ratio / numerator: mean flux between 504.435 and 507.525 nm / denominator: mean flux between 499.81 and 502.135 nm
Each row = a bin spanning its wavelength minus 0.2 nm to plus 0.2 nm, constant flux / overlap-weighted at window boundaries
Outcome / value 1.04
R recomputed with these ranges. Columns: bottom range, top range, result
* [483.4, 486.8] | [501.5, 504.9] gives 0.90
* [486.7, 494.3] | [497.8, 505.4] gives 0.93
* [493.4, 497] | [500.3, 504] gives 0.94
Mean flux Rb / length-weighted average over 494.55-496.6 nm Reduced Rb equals 17.4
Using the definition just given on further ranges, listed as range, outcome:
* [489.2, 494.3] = 17.5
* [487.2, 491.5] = 18.3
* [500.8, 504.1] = 16.3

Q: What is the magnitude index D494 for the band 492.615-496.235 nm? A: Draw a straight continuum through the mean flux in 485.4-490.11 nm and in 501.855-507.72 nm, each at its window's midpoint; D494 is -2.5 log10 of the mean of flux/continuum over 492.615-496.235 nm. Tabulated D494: -0.03 mag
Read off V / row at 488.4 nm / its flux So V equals 18.5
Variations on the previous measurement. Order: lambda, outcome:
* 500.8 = 15.5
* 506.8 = 15.7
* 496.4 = 16.7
